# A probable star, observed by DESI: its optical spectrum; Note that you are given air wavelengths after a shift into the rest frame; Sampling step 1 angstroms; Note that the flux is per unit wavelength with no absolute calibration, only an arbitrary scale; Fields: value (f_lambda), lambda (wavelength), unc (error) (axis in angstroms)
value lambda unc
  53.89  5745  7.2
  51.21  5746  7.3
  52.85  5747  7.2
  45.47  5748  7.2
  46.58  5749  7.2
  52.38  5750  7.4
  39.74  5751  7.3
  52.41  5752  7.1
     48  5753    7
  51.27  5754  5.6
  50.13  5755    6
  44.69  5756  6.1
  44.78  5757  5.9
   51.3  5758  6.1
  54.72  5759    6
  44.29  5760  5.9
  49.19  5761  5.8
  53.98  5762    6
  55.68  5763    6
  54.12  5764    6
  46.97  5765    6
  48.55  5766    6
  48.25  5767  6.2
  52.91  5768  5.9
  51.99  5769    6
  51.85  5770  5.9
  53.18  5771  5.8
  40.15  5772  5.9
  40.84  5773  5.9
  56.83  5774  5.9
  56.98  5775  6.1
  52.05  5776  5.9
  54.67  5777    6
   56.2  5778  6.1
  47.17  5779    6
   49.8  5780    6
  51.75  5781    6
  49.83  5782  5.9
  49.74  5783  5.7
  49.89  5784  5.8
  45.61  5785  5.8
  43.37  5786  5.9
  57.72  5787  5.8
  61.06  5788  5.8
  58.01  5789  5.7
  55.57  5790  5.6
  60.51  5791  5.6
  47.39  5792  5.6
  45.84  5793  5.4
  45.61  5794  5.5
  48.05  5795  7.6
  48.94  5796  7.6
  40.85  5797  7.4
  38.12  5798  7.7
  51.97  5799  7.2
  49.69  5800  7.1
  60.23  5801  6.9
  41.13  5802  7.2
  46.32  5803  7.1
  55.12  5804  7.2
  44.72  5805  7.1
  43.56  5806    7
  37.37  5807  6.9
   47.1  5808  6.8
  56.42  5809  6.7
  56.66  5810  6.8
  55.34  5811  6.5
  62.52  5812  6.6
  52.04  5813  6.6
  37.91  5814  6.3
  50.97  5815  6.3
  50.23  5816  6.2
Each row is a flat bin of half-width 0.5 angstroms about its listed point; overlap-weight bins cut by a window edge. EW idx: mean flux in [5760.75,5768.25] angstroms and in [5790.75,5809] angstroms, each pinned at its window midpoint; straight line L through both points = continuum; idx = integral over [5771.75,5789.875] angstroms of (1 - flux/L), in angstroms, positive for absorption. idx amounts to -0.7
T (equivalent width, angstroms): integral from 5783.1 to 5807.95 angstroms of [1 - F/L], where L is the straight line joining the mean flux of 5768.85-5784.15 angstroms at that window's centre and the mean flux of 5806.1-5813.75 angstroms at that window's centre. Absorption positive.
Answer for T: 1.1 angstroms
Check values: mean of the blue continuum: 50.8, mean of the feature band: 49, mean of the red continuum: 51.5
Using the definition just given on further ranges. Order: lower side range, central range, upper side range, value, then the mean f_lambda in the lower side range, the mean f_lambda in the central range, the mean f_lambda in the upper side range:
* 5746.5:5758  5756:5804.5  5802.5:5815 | -1.42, 48.2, 50.3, 49.6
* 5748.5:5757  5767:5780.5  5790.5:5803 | -0.84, 48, 51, 48.1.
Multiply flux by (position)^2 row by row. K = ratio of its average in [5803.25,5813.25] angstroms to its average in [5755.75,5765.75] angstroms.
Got 1.03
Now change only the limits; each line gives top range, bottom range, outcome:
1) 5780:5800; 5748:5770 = 1.02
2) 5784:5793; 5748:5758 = 1.12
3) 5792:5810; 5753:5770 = 0.96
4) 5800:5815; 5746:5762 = 1.04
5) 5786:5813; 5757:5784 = 1.01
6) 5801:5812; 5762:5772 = 0.98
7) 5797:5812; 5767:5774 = 1.01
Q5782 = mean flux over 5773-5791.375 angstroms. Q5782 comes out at 52.8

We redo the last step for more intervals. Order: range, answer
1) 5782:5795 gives 51.5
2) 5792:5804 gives 47.3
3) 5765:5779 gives 50.8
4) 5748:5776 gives 49.7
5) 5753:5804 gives 50.2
